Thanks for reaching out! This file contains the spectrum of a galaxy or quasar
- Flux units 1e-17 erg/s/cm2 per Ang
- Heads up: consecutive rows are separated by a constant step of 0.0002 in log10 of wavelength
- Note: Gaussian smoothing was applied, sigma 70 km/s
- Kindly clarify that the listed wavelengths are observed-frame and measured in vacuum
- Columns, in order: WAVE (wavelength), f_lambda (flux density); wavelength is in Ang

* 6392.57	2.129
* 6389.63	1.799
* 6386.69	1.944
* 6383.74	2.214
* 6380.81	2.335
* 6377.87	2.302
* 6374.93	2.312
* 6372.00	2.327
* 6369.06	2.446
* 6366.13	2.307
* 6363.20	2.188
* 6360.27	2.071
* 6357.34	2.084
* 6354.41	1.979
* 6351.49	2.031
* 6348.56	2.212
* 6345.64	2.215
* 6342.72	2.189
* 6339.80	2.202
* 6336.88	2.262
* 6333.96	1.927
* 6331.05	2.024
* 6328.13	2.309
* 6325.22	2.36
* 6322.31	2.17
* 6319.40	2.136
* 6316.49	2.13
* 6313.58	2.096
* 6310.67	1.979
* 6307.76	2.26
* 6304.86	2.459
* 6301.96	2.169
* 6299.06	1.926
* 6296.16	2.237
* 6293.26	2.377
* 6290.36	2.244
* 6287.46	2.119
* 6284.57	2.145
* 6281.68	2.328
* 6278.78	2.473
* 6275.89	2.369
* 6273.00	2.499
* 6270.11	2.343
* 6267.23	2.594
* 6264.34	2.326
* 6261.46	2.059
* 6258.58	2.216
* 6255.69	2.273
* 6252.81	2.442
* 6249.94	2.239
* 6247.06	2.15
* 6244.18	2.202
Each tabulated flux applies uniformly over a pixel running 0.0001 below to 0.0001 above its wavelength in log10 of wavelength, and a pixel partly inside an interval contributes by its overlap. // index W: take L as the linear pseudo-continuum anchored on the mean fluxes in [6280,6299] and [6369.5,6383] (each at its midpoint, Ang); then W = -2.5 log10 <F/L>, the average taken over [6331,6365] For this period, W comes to 0.08 mag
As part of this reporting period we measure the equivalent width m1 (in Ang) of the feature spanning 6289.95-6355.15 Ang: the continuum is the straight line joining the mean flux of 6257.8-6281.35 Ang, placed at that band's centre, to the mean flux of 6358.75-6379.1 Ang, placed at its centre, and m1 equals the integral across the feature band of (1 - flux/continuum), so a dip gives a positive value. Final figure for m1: 4.1 Ang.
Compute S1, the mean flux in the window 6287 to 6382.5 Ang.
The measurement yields 2.19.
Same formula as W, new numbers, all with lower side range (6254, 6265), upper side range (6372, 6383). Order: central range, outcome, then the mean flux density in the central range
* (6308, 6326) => 0.06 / 2.14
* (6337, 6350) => 0.04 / 2.21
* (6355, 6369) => 0.06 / 2.18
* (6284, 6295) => 0.01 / 2.23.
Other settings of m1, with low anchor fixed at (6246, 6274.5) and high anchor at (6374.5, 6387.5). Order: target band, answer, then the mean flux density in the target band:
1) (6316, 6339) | 1.01 Ang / 2.17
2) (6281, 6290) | 0.42 Ang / 2.19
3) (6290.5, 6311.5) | 0.70 Ang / 2.21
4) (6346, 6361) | 1.08 Ang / 2.09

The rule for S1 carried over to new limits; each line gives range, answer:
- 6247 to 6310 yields 2.28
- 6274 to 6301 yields 2.25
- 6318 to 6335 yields 2.16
